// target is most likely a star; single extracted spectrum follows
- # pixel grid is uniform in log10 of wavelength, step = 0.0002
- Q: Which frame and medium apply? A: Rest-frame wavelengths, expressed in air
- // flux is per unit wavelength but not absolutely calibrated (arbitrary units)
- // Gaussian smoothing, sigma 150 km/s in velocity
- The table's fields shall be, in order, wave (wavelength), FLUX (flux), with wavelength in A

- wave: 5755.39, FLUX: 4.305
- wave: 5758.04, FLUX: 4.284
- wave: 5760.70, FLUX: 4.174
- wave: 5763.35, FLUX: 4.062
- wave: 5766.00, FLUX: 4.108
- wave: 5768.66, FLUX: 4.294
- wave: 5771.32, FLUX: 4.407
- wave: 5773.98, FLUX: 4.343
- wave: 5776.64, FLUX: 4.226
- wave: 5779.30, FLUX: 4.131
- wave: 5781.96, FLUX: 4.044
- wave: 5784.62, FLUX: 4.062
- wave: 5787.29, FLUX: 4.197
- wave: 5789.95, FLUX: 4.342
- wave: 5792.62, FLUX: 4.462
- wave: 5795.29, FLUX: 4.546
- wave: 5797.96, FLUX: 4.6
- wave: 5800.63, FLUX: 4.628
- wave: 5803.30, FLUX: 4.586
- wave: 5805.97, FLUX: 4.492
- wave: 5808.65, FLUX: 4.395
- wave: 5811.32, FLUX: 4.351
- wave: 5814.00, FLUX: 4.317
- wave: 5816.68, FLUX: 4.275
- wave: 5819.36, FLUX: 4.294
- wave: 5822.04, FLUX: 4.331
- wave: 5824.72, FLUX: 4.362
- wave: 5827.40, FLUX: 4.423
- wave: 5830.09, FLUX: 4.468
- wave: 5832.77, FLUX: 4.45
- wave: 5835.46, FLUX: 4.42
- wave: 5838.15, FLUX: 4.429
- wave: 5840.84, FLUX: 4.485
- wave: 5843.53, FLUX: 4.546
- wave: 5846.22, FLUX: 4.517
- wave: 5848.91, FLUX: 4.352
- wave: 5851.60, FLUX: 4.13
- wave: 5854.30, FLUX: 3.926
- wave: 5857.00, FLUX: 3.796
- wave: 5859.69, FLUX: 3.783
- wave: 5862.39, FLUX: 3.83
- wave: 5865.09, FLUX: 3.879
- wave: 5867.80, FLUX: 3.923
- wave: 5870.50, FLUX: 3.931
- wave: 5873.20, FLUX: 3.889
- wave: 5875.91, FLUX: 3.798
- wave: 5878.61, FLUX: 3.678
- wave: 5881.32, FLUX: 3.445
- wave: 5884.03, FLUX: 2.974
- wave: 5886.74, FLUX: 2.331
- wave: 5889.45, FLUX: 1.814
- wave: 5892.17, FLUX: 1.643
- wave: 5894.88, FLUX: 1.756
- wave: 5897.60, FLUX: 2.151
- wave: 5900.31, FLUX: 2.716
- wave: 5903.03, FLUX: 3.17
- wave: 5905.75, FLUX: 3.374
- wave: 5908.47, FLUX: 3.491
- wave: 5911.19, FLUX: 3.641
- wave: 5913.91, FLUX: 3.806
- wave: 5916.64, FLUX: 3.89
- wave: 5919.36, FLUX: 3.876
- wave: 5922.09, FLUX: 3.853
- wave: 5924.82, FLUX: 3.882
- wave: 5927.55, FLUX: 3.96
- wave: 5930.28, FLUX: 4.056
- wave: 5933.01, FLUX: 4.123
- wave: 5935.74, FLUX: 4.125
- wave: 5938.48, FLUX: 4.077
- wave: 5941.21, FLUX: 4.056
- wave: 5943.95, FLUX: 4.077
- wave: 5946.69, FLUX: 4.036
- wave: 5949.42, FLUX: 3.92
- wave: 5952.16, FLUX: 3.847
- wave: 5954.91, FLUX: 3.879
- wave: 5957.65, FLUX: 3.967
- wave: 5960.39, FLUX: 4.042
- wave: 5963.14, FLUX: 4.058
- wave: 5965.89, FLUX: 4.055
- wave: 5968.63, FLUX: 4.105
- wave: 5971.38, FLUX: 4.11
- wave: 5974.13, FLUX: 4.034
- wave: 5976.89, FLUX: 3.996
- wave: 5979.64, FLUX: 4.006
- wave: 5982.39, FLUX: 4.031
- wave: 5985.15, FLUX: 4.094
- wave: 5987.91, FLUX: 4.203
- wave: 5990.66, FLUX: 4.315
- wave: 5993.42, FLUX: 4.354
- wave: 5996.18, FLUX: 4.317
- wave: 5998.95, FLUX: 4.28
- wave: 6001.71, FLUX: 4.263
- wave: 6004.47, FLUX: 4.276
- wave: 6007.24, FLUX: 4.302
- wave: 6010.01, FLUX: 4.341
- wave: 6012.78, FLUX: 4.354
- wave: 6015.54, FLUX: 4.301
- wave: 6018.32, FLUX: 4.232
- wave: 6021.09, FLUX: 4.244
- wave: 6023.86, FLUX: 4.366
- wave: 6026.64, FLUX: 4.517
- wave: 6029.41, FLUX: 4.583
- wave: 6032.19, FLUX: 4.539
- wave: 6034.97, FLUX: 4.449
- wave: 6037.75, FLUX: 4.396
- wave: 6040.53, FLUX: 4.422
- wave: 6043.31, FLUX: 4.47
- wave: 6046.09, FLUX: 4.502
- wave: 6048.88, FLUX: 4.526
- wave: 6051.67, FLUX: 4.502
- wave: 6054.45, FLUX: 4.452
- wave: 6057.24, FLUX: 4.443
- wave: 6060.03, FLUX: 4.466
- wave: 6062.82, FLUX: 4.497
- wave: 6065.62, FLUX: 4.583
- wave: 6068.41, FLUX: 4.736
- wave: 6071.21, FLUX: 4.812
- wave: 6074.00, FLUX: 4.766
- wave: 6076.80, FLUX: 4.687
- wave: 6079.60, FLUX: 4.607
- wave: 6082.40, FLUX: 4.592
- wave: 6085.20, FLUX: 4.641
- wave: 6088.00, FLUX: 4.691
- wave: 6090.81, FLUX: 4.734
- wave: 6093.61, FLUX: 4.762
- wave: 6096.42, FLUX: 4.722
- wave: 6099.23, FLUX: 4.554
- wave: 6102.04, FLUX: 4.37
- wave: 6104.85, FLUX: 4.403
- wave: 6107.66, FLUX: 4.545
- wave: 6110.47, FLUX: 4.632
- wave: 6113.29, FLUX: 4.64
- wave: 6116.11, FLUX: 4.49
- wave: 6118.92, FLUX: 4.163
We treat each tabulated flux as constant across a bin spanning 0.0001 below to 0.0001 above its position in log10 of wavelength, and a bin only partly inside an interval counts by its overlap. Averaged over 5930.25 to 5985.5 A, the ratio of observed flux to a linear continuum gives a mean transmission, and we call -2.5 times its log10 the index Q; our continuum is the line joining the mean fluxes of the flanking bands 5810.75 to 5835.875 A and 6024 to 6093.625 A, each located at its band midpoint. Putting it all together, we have 0.11 mag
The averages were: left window 4.37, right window 4.57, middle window 4.03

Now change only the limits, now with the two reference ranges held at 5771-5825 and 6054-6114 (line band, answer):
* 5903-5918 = 0.23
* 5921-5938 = 0.12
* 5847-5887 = 0.17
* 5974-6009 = 0.08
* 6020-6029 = 0.04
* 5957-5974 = 0.11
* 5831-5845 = -0.02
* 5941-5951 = 0.12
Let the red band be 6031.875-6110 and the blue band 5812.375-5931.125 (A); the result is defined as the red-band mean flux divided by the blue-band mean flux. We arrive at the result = 1.23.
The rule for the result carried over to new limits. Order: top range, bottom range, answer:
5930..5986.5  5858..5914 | 1.27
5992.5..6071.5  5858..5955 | 1.26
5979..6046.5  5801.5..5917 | 1.15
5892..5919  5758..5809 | 0.71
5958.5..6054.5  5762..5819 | 0.99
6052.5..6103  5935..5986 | 1.15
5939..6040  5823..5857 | 0.96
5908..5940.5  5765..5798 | 0.91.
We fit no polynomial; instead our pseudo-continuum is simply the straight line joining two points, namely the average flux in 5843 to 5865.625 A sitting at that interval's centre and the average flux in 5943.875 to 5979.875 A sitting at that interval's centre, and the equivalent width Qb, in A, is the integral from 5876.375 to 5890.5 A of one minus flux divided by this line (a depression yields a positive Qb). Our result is 3.93 A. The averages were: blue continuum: 4.08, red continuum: 4.01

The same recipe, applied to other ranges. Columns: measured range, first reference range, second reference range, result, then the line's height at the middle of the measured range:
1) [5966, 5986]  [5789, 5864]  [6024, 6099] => 1.9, 4.49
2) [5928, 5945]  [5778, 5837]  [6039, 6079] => 1.5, 4.47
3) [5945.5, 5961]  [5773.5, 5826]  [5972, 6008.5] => 1.0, 4.22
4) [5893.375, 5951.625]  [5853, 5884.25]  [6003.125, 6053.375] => 5.4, 3.98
